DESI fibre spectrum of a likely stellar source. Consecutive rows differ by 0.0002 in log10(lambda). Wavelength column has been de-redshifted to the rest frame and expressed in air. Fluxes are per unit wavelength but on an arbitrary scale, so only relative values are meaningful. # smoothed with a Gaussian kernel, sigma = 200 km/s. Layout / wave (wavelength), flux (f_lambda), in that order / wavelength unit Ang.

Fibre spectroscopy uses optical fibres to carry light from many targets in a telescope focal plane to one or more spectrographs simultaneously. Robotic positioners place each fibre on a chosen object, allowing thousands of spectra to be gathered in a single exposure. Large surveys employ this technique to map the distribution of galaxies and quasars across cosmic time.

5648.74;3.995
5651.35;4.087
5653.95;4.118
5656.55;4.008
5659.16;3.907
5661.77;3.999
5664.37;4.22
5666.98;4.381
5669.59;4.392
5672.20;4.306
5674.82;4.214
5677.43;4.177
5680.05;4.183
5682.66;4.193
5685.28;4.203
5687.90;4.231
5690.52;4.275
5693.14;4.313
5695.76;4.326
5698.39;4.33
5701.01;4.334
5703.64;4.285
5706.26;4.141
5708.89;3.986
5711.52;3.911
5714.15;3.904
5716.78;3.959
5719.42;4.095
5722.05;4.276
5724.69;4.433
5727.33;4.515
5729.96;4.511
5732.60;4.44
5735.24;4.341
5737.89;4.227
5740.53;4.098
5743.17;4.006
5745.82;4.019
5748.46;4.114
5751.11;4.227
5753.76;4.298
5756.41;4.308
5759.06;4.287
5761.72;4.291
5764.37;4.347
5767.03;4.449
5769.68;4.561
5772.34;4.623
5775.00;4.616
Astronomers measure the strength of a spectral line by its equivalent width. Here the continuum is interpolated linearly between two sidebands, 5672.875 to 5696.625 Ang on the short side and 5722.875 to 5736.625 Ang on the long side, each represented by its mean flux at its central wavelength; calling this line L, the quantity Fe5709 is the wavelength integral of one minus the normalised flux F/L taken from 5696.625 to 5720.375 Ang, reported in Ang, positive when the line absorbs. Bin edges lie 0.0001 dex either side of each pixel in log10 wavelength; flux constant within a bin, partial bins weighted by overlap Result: 1.3 Ang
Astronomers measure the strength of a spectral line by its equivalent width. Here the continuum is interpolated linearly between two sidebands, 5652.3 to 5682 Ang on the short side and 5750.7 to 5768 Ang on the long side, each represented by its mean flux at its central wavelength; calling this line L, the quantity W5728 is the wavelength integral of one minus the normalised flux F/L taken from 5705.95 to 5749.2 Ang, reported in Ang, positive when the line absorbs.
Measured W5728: 0.9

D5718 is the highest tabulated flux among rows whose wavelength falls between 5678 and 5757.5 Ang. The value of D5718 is 4.515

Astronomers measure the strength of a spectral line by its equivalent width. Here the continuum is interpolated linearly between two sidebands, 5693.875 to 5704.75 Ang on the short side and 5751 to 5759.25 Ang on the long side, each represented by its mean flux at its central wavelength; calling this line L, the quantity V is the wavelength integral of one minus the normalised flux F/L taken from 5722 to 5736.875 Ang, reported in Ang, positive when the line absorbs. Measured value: -0.4 Ang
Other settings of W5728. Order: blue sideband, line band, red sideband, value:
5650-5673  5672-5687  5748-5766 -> -0.1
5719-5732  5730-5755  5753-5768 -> 0.8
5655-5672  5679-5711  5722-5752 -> -0.1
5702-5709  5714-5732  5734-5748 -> -0.5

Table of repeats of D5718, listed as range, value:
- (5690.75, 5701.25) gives 4.334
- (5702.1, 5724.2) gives 4.285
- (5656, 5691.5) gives 4.392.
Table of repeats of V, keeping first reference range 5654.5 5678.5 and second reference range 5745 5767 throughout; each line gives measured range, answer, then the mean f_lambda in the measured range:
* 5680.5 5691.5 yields -0.1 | 4.22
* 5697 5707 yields -0.2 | 4.28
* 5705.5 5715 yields 0.5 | 3.98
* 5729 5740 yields -0.3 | 4.35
